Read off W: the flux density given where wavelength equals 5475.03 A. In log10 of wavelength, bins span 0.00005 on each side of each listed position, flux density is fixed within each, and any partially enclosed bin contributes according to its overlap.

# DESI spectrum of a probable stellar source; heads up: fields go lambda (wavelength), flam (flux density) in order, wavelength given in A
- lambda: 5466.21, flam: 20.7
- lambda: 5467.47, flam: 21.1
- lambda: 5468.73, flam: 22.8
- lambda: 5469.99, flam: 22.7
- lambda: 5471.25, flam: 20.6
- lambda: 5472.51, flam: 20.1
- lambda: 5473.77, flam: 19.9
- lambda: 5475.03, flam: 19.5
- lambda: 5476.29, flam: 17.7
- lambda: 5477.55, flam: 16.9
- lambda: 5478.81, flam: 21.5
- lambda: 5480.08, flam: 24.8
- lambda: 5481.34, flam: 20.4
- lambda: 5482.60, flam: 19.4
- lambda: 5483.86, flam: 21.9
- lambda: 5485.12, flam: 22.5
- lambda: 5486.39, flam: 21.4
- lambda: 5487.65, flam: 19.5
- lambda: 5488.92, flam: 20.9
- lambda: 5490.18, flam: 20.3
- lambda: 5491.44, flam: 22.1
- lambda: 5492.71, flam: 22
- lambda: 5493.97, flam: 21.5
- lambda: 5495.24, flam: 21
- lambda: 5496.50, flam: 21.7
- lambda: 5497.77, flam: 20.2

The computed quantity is 19.5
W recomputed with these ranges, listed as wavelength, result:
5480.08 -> 24.8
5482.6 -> 19.4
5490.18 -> 20.3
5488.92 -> 20.9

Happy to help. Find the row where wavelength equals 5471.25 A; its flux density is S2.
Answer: 20.6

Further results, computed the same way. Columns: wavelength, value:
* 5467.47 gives 21.1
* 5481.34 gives 20.4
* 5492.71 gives 22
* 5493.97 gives 21.5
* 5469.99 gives 22.7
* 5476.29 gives 17.7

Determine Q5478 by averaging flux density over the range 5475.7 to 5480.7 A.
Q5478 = 20.2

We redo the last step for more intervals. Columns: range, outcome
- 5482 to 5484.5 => 20.7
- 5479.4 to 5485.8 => 21.8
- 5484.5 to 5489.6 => 21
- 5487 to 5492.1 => 20.7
